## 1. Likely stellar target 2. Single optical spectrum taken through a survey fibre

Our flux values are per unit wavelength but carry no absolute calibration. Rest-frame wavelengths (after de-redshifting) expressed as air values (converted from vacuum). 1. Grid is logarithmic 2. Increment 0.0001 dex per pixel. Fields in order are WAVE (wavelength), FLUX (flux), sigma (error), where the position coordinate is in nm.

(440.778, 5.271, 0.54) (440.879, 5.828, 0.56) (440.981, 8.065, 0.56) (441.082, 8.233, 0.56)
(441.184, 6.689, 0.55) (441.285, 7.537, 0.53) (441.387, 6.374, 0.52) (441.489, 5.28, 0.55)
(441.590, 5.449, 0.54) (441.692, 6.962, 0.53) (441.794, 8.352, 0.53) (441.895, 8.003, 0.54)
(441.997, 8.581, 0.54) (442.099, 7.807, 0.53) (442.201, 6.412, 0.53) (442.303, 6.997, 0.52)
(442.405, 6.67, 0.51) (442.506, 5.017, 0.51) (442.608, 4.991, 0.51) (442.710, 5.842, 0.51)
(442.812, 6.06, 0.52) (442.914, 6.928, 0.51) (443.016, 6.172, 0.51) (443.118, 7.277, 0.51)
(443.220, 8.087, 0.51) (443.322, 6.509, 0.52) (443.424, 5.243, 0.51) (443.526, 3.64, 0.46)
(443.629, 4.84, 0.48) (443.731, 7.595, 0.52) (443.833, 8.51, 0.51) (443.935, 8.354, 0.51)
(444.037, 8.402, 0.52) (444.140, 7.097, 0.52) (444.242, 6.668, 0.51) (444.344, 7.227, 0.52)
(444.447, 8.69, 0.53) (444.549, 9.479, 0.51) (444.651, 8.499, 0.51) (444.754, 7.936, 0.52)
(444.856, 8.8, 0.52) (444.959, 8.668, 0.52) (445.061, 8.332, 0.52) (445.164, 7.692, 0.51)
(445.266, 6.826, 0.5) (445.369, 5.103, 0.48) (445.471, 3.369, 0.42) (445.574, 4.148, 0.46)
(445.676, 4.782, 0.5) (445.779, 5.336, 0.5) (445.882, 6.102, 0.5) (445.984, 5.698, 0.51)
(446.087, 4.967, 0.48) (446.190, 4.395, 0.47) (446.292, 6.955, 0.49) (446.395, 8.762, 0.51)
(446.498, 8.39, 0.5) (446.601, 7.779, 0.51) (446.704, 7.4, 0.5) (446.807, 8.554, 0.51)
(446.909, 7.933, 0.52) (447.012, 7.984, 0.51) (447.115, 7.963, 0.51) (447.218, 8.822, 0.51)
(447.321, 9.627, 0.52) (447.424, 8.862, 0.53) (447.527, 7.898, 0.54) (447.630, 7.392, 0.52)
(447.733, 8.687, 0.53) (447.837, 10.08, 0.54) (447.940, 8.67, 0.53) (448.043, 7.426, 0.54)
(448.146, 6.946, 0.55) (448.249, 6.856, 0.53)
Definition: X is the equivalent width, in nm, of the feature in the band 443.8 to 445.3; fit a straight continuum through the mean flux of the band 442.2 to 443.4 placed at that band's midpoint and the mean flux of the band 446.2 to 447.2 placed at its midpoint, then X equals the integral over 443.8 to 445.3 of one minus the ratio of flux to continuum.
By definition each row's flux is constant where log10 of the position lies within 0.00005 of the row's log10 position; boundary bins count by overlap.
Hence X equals -0.22 nm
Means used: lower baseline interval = 6.39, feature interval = 8.09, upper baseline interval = 7.85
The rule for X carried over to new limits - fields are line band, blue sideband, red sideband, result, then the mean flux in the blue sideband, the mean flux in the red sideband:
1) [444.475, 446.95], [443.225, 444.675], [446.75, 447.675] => 0.28 nm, 7.2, 8.34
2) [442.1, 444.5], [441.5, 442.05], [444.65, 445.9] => 0.09 nm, 7.32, 6.52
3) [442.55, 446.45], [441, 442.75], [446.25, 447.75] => 0.43 nm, 6.81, 8.2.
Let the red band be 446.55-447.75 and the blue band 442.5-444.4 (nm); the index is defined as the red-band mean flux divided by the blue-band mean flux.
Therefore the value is 1.25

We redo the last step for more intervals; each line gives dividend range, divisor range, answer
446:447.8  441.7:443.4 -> 1.14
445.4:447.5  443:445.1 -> 0.93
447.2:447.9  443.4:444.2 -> 1.30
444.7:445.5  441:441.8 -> 1.05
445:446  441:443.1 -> 0.86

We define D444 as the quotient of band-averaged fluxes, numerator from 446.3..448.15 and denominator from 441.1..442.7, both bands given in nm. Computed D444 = 1.23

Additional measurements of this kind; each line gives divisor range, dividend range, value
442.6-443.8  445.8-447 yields 1.13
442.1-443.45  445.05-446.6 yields 0.95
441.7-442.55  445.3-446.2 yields 0.68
